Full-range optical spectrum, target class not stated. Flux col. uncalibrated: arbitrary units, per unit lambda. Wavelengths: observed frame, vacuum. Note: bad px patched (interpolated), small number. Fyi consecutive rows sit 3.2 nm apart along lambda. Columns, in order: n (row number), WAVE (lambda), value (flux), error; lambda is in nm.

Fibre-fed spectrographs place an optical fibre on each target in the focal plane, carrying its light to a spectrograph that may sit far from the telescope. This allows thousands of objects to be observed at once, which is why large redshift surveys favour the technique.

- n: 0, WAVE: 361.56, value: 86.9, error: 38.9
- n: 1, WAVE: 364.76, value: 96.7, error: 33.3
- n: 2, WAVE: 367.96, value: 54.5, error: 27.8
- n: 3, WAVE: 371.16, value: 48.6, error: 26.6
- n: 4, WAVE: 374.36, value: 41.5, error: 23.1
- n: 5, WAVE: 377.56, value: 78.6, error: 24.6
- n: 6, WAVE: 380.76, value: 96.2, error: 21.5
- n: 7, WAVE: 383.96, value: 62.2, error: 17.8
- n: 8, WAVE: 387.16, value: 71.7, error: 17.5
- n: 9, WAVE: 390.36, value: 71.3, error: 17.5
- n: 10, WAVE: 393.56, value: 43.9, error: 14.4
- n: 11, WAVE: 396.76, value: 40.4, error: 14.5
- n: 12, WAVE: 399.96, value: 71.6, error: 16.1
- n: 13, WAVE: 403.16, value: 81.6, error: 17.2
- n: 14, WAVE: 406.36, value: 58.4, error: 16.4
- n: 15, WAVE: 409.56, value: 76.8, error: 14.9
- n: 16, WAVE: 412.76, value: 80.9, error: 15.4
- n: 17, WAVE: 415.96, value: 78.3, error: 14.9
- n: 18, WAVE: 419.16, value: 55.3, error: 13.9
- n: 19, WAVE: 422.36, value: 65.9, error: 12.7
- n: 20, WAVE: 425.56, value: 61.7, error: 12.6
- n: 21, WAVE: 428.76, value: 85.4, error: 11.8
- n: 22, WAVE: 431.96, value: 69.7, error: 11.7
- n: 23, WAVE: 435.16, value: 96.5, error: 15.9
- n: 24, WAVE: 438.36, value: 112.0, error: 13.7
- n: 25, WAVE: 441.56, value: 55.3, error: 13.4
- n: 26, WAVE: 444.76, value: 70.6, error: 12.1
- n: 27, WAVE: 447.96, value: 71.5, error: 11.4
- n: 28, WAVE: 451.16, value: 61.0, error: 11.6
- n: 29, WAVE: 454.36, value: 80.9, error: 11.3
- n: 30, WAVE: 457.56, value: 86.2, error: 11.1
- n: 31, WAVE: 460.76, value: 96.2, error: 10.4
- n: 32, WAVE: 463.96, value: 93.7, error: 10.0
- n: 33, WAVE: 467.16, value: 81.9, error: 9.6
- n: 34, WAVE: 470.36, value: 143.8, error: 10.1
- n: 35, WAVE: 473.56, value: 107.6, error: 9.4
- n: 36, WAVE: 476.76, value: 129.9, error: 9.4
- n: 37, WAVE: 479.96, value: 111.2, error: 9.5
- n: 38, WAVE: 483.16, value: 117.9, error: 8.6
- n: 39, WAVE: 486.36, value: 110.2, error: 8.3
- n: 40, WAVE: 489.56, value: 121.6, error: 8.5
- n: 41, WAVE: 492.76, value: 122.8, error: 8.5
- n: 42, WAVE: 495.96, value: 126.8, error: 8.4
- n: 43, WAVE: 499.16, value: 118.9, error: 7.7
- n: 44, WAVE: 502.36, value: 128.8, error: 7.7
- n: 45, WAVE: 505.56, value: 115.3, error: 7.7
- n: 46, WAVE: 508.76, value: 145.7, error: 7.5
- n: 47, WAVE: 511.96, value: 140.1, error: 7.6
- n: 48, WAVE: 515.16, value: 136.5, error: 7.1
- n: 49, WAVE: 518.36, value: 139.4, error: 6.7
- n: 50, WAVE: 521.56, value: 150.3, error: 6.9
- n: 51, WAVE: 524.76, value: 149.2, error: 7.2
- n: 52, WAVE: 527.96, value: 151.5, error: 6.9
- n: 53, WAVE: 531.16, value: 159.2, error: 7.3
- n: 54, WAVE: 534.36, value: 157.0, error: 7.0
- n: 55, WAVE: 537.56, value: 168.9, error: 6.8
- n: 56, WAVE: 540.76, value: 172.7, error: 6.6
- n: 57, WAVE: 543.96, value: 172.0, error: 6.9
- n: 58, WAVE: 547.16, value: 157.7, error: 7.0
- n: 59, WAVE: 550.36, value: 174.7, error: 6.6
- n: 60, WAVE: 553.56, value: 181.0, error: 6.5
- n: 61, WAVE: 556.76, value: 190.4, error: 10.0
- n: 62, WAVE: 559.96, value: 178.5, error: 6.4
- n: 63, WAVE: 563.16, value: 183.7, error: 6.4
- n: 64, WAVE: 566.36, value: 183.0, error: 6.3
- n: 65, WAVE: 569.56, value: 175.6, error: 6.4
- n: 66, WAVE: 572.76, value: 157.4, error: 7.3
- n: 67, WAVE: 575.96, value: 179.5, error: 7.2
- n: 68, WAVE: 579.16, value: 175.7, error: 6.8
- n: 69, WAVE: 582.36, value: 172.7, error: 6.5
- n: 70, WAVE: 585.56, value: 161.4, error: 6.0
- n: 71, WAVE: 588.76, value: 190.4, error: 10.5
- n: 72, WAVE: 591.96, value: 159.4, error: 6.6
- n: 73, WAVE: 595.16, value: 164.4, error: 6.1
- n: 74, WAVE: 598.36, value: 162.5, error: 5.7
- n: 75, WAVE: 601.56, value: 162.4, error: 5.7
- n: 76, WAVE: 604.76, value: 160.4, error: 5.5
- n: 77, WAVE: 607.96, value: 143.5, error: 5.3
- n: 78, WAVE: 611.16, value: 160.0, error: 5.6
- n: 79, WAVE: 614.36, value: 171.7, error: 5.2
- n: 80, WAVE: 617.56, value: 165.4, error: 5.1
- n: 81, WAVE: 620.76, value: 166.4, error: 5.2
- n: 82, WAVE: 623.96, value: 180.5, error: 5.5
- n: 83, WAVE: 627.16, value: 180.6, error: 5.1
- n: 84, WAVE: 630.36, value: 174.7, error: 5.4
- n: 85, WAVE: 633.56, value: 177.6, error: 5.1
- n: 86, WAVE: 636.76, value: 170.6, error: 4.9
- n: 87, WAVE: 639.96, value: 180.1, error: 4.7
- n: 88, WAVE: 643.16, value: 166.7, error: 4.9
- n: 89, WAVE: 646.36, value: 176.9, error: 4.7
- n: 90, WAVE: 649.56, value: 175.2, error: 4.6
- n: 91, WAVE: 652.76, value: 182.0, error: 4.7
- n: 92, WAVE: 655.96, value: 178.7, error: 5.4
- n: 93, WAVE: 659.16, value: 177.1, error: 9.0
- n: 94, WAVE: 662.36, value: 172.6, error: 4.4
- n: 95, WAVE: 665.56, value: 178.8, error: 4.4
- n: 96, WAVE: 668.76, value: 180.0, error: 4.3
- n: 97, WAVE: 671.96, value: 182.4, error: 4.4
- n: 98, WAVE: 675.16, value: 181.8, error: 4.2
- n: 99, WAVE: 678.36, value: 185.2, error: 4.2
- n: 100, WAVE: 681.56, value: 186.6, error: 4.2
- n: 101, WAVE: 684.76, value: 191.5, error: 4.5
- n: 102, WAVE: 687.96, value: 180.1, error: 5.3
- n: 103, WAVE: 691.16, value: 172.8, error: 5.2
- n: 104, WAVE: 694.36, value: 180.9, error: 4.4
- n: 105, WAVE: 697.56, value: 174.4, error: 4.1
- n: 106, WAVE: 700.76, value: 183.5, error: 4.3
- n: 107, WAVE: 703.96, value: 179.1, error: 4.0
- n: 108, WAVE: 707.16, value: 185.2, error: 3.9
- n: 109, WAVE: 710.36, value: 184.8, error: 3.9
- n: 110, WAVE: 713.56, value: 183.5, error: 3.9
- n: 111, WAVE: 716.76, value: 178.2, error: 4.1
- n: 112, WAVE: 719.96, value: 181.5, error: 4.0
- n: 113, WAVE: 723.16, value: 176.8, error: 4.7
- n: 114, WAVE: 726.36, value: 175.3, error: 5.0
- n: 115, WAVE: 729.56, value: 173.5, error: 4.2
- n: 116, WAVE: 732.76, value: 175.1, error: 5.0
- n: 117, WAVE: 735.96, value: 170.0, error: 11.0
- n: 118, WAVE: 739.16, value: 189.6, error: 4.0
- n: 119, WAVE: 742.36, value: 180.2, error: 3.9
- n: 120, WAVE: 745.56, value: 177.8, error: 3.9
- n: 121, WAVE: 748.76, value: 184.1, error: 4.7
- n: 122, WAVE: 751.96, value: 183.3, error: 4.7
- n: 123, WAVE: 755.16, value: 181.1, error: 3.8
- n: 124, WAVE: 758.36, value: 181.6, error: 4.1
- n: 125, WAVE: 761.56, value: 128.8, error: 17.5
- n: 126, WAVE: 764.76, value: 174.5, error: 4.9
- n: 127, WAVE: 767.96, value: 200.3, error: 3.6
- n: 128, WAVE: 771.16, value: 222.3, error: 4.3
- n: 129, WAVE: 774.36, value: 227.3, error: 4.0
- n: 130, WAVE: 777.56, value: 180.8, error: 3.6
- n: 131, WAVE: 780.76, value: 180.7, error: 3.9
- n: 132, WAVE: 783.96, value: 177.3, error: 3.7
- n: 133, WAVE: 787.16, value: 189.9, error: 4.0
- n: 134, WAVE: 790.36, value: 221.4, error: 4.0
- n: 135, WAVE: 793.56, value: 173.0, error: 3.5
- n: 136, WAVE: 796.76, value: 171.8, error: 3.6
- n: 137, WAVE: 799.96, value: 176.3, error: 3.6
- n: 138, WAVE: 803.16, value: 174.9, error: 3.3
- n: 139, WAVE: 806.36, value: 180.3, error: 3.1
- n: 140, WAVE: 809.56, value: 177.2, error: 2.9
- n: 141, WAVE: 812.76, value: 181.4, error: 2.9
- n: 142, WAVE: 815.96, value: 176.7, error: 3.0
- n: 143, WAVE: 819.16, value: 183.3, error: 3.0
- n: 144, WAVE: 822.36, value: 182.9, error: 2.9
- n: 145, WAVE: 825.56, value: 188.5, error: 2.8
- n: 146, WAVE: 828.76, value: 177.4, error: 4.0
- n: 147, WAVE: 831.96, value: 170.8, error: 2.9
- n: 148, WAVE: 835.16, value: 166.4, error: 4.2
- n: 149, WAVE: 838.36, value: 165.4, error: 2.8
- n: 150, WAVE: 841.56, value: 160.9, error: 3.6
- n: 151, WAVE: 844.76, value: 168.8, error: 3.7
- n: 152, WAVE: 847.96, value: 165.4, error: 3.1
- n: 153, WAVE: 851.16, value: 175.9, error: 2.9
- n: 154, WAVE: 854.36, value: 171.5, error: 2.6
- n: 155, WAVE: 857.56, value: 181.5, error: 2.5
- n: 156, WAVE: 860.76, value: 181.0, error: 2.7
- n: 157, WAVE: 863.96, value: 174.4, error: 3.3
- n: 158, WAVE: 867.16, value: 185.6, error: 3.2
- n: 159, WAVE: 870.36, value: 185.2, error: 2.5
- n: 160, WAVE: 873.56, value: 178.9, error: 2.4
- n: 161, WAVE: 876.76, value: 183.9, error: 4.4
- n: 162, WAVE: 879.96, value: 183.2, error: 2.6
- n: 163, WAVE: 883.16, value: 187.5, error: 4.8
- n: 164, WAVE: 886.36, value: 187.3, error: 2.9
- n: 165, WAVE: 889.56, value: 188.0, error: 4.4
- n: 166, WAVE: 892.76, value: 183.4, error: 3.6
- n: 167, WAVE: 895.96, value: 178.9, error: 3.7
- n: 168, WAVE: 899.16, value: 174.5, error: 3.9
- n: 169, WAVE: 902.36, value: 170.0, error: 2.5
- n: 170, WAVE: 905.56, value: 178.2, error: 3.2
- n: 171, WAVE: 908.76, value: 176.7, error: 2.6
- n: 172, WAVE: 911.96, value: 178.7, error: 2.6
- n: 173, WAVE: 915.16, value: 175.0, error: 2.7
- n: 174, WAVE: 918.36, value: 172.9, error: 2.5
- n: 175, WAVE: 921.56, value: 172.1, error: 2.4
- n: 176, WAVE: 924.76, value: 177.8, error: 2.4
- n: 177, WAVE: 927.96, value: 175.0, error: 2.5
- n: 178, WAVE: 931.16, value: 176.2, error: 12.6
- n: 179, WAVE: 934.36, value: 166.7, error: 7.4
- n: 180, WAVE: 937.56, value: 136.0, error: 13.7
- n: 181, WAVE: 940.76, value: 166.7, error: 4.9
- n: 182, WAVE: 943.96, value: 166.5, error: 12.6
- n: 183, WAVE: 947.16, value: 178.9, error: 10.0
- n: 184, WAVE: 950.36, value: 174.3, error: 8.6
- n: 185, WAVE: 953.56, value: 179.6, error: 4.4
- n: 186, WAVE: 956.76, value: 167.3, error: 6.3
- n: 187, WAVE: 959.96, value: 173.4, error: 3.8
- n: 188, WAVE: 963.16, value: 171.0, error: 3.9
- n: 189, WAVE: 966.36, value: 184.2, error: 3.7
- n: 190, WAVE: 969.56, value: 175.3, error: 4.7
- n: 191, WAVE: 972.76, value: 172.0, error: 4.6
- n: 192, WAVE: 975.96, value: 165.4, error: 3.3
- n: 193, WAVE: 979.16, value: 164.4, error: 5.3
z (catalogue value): 0.174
